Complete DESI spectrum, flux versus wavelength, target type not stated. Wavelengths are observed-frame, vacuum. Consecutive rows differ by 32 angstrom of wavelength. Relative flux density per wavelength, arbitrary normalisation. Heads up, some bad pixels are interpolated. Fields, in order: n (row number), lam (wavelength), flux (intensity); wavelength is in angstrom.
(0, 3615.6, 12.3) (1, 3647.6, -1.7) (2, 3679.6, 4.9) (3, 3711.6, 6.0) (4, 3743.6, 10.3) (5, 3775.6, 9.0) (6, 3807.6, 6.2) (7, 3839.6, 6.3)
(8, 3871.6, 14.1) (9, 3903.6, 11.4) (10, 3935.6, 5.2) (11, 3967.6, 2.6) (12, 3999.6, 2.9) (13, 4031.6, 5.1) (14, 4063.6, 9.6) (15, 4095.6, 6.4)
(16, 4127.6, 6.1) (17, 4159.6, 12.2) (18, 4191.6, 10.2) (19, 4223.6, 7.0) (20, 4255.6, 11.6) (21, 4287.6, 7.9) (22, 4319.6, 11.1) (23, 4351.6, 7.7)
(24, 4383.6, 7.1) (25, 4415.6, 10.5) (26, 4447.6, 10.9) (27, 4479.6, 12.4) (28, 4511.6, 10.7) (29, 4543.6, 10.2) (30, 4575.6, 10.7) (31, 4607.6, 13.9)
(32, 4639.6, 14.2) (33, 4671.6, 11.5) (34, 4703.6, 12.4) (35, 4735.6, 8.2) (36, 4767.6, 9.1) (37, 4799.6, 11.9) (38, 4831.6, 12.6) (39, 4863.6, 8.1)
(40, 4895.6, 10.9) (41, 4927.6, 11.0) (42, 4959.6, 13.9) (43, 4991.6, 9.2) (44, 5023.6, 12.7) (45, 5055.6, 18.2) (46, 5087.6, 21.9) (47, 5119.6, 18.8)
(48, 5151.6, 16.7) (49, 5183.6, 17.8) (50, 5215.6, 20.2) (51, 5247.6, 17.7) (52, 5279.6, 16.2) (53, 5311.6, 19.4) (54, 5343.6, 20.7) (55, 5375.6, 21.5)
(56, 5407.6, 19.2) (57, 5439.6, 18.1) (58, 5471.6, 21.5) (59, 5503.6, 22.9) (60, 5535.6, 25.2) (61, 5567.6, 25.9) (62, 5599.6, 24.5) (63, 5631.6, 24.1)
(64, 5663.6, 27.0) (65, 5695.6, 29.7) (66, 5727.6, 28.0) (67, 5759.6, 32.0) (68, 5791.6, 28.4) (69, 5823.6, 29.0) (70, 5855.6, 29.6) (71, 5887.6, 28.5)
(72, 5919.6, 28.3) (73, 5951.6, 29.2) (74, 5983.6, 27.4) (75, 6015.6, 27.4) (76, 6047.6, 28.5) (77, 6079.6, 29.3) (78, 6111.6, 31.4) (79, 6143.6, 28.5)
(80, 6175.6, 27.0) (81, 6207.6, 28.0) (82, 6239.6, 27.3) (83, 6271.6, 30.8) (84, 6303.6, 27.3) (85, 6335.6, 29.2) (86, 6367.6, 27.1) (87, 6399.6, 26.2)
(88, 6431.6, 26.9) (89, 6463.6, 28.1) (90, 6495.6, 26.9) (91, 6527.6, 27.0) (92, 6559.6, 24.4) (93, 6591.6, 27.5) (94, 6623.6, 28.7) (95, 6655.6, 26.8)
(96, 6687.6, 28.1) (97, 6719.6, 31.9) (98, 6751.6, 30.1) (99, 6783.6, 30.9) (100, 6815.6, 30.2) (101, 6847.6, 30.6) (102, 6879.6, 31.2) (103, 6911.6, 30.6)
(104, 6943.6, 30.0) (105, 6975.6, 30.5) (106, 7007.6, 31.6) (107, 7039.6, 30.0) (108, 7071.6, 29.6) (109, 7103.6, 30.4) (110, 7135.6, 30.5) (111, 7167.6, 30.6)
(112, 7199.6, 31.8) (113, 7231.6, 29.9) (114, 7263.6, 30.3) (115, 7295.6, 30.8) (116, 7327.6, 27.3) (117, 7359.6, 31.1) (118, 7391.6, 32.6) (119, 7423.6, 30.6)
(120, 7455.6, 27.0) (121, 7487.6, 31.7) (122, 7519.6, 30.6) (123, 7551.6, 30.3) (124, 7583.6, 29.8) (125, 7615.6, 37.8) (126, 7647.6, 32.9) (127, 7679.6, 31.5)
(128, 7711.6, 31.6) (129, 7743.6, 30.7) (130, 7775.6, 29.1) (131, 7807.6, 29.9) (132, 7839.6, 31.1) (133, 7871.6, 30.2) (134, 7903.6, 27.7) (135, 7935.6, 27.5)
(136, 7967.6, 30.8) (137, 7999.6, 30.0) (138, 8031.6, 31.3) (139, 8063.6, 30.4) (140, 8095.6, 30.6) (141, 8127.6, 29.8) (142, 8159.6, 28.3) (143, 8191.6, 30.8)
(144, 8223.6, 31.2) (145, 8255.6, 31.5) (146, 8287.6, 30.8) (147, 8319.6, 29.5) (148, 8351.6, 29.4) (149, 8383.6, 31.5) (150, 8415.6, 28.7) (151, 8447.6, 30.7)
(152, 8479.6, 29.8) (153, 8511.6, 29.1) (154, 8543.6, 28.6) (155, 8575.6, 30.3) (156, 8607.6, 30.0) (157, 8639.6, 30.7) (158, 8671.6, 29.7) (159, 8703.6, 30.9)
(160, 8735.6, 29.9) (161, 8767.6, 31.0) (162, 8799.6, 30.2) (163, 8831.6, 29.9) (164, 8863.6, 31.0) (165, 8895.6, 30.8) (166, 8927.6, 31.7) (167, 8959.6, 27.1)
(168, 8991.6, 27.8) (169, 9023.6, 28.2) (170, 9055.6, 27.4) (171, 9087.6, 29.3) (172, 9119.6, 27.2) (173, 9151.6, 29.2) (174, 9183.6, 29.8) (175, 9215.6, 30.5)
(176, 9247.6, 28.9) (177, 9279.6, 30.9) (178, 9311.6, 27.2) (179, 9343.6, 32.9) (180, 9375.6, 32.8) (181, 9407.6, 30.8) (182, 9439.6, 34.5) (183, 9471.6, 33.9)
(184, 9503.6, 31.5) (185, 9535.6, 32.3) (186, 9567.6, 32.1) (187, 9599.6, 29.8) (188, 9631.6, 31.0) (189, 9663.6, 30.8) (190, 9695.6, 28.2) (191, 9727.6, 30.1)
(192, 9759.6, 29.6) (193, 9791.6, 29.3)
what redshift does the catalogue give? 0.267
